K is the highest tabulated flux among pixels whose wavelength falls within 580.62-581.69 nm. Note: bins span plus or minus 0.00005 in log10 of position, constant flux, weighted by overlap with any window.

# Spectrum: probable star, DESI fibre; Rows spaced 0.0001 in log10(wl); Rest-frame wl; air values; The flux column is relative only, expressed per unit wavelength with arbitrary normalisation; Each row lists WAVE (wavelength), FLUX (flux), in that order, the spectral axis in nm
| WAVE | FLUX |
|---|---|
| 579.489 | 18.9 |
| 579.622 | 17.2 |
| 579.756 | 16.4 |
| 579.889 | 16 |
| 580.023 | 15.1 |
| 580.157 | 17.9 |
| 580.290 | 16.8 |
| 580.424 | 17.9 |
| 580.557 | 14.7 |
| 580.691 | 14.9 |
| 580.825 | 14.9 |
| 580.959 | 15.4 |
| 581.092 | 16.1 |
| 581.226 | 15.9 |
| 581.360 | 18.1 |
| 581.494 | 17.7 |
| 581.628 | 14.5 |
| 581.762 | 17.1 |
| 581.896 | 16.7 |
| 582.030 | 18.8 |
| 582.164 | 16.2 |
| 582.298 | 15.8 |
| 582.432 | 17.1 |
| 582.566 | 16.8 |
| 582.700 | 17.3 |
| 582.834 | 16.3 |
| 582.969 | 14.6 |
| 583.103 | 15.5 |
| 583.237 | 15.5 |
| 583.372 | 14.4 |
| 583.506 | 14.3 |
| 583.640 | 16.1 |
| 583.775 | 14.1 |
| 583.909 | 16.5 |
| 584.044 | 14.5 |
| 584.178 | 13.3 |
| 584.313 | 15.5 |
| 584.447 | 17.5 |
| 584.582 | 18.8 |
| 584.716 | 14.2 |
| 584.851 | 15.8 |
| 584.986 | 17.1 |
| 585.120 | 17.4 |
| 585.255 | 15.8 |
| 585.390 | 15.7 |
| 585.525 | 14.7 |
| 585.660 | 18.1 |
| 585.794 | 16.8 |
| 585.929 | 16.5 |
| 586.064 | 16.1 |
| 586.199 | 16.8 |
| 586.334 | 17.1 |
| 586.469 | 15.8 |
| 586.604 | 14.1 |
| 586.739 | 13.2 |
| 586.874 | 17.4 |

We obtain 18.1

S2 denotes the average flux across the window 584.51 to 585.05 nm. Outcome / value 16.5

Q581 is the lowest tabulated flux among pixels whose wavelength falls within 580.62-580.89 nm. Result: 14.9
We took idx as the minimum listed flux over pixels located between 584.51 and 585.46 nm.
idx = 14.2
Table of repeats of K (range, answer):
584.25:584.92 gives 18.8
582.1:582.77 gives 17.3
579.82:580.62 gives 17.9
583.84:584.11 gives 16.5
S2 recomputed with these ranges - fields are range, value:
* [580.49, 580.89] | 14.8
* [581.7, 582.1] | 17.5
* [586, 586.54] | 16.4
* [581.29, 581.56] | 17.9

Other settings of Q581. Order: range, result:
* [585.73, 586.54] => 15.8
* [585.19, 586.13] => 14.7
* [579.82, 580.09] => 15.1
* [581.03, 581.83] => 14.5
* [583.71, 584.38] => 13.3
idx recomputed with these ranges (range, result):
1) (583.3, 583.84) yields 14.1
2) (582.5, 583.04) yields 14.6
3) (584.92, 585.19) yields 17.1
